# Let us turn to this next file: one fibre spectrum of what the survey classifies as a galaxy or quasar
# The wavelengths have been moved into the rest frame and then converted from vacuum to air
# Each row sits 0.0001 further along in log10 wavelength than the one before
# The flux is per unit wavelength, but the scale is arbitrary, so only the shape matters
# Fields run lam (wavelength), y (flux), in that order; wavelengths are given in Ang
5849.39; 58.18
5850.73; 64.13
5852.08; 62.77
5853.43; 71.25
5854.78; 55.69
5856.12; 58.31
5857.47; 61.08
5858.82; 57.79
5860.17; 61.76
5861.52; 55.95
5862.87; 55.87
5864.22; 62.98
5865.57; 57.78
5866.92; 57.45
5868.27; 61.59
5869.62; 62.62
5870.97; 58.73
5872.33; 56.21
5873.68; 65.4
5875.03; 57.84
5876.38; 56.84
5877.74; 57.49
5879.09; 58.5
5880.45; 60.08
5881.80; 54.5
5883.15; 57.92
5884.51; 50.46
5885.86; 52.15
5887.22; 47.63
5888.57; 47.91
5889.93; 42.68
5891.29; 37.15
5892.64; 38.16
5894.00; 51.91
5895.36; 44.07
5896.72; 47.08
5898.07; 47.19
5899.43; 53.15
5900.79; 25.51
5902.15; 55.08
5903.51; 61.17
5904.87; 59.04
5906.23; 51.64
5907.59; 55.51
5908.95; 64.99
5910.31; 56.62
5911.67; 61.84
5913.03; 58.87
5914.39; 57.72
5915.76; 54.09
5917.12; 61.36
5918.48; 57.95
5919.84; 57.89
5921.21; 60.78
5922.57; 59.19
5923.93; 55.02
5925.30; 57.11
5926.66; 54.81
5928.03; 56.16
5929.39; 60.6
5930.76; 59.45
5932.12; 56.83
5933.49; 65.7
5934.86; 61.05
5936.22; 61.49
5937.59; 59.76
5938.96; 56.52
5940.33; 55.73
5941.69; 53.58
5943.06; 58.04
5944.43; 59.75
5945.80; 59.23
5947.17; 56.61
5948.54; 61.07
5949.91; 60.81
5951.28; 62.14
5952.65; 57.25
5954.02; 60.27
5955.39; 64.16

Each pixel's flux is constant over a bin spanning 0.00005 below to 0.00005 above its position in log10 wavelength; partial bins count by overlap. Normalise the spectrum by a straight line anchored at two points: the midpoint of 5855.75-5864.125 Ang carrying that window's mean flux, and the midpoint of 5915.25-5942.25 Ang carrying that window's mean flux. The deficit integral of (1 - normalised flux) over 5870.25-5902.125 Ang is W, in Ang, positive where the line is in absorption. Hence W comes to 4.2 Ang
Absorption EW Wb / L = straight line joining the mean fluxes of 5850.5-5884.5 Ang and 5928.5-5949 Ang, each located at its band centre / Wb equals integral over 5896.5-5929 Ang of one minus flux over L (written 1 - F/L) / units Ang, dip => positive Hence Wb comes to 1.95 Ang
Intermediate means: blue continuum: 59.4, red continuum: 59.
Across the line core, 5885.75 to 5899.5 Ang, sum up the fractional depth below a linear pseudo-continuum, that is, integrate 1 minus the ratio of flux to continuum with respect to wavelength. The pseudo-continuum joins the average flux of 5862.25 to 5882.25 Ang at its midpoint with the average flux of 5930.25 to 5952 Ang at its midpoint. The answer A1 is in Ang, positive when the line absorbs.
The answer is 3.10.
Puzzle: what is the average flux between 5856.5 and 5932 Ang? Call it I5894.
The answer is 55.3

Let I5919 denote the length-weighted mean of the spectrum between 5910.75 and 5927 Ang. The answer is 58.1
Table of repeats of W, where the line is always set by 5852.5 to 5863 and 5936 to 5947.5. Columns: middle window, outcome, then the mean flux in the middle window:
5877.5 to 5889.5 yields 1.1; 53.7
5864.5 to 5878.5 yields 0.1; 59.3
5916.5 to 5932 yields 0.0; 58.2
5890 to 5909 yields 3.3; 48.7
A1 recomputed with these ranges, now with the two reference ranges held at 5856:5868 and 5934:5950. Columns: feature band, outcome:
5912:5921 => 0.07 Ang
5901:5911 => 0.43 Ang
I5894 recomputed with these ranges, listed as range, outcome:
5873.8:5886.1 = 56.8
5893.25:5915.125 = 53.2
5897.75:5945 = 57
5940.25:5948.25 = 57.5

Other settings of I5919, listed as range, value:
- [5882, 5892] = 48.3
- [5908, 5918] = 59.2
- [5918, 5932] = 57.9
